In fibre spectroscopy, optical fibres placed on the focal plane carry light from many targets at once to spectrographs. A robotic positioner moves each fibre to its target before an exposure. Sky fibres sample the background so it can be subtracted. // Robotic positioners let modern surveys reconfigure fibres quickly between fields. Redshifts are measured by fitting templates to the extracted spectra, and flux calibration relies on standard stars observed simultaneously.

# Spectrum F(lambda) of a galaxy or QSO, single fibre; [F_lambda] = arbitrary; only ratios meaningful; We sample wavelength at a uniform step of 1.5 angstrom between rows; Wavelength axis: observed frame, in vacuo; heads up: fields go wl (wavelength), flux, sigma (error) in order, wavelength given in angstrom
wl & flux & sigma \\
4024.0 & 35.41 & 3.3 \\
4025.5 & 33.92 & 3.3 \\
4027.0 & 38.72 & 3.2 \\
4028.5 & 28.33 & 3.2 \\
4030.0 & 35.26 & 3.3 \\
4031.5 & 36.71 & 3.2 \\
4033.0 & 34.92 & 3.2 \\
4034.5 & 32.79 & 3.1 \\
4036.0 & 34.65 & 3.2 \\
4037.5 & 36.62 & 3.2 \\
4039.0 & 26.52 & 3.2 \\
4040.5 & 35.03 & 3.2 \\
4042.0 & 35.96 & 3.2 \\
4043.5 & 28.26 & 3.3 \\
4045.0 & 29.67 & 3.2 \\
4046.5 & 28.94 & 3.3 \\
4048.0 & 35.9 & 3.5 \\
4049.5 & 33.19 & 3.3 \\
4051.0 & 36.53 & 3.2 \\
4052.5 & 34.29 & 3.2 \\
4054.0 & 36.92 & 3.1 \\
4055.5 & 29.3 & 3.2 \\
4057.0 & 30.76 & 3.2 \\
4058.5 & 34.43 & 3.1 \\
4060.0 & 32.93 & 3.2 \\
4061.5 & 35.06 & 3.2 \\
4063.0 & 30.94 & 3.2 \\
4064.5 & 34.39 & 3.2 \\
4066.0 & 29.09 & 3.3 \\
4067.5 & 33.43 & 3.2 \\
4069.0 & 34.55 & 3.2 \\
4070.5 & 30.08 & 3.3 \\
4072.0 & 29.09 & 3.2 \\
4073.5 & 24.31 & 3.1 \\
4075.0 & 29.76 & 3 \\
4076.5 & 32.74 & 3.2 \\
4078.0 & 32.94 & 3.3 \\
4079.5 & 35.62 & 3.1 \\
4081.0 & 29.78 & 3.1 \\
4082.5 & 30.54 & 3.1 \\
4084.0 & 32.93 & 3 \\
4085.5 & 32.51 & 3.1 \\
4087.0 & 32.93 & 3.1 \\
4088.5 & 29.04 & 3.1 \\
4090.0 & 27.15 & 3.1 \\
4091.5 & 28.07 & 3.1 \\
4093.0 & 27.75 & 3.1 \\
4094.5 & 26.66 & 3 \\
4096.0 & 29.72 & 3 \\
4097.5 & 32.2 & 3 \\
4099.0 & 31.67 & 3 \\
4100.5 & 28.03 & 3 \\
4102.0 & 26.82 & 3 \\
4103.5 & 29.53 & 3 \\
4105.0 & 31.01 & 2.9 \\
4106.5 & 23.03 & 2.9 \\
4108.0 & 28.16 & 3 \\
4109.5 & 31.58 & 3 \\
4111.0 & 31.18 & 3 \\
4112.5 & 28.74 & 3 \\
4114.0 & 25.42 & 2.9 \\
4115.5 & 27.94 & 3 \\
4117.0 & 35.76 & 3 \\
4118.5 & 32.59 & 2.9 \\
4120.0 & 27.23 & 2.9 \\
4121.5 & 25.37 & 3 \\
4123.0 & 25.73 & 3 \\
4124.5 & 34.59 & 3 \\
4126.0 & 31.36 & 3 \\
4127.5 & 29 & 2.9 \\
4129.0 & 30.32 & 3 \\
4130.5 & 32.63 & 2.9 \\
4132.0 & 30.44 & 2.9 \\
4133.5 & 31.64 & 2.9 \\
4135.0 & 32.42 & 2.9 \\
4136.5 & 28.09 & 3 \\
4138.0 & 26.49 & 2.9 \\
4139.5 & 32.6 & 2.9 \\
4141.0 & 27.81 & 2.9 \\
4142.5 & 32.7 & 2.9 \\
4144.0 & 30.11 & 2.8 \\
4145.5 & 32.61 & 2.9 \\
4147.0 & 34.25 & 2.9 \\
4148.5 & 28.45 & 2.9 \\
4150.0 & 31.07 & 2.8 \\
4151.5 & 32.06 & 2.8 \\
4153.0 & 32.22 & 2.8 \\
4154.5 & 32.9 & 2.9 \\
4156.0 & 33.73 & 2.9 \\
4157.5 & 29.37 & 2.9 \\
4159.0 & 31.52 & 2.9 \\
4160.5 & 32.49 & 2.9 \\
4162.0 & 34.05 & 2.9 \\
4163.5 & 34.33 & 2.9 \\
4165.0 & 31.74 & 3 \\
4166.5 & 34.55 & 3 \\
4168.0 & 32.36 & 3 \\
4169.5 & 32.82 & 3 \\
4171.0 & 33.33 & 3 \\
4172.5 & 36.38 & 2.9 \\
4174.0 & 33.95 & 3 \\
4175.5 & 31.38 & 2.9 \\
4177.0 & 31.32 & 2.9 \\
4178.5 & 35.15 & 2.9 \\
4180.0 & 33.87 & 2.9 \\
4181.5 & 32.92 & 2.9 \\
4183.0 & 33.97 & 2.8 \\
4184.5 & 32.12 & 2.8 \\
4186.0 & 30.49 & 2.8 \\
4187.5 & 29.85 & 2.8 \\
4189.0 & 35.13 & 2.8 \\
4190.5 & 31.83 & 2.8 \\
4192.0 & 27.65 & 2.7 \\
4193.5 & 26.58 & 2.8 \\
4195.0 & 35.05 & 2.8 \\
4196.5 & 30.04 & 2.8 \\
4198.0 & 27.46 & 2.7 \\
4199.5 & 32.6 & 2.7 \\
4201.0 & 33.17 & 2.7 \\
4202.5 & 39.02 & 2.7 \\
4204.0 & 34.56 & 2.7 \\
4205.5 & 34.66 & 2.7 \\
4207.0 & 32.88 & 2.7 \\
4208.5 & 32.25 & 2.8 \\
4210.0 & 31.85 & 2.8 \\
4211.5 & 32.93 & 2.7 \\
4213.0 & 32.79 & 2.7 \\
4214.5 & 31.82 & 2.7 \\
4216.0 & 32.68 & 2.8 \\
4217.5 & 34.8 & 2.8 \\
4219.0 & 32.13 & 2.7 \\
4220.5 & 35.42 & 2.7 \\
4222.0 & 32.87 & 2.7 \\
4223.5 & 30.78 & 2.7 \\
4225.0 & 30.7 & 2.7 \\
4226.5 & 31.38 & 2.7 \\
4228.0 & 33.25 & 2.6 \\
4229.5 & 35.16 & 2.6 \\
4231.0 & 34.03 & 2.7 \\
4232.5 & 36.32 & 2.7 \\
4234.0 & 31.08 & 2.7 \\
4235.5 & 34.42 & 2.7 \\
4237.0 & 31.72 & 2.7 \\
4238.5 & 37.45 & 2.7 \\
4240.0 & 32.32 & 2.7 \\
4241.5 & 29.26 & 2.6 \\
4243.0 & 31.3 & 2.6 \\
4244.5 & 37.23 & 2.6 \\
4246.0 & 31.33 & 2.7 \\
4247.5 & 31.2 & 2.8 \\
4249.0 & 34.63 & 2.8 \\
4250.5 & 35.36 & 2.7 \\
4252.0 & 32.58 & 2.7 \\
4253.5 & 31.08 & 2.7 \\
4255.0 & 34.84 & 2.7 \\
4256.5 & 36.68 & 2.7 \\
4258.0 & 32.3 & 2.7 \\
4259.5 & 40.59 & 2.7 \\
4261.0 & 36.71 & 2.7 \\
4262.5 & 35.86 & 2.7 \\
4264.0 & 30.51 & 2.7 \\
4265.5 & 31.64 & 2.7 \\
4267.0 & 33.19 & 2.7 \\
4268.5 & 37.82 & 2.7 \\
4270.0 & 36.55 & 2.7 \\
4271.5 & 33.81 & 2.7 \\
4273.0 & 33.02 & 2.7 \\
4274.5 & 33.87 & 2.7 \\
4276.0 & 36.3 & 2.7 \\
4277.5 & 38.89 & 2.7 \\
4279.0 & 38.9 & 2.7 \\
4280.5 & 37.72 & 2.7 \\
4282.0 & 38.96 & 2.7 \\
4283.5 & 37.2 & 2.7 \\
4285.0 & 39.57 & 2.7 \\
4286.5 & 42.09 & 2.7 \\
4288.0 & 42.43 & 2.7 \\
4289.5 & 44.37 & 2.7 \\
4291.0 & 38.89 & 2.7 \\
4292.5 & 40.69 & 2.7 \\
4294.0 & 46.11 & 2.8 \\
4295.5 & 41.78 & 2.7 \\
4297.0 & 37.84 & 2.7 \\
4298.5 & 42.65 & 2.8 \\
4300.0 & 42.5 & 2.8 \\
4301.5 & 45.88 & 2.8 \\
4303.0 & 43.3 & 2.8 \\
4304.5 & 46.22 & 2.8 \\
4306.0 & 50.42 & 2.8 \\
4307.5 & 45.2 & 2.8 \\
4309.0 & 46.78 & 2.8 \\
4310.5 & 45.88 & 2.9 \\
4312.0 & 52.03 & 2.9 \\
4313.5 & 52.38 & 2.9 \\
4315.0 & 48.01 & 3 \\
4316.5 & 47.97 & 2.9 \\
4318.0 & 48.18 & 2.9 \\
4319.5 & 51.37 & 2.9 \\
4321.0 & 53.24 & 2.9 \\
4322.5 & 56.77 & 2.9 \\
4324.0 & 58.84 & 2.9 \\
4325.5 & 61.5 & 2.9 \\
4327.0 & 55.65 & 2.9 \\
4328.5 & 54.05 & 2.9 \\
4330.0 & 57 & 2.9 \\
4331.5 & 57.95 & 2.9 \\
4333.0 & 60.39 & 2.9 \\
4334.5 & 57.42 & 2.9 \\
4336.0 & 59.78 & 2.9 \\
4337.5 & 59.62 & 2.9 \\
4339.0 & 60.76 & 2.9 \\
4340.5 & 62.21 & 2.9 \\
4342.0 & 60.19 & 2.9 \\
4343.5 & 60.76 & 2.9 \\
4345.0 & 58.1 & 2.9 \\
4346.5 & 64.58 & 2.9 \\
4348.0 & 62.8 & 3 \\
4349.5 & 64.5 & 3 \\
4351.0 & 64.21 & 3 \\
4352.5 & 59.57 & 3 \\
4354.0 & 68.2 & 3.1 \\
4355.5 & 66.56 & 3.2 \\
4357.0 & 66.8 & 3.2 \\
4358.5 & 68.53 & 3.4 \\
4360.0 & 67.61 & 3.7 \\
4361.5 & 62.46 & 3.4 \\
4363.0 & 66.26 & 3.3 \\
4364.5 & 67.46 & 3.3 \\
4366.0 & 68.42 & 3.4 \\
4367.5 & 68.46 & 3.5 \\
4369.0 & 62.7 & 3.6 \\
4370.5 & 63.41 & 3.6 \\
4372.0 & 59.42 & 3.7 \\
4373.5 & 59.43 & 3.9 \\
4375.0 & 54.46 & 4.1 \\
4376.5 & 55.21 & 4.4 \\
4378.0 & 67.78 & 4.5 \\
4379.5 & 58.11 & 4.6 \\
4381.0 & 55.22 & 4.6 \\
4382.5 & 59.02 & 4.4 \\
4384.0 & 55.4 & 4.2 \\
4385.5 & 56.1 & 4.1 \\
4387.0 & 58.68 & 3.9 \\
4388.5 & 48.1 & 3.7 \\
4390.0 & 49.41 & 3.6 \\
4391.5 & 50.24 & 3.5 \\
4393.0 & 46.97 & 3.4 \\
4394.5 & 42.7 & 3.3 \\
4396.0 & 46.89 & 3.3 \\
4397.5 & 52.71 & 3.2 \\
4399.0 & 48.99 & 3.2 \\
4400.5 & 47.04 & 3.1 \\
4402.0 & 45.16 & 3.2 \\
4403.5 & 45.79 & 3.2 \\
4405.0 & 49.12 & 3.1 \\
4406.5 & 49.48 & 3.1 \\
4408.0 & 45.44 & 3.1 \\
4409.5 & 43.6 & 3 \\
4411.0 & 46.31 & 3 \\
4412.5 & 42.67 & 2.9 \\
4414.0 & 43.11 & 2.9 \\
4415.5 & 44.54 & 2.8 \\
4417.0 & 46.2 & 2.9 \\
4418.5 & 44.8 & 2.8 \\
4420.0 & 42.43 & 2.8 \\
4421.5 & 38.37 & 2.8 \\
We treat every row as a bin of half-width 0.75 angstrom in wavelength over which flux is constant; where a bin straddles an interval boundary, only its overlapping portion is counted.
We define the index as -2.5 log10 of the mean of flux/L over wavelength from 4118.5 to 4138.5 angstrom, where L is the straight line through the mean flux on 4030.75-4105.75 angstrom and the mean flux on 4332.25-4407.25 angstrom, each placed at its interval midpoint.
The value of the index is 0.23 mag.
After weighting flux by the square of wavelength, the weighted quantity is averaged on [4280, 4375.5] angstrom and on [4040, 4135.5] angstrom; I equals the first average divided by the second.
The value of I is 1.98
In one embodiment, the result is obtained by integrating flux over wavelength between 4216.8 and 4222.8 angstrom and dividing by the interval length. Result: 33.8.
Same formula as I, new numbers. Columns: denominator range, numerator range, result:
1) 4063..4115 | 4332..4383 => 2.36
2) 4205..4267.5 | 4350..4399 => 1.89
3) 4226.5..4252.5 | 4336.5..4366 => 2.01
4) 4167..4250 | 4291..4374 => 1.82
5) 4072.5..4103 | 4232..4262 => 1.22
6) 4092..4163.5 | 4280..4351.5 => 1.84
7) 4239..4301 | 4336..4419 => 1.61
